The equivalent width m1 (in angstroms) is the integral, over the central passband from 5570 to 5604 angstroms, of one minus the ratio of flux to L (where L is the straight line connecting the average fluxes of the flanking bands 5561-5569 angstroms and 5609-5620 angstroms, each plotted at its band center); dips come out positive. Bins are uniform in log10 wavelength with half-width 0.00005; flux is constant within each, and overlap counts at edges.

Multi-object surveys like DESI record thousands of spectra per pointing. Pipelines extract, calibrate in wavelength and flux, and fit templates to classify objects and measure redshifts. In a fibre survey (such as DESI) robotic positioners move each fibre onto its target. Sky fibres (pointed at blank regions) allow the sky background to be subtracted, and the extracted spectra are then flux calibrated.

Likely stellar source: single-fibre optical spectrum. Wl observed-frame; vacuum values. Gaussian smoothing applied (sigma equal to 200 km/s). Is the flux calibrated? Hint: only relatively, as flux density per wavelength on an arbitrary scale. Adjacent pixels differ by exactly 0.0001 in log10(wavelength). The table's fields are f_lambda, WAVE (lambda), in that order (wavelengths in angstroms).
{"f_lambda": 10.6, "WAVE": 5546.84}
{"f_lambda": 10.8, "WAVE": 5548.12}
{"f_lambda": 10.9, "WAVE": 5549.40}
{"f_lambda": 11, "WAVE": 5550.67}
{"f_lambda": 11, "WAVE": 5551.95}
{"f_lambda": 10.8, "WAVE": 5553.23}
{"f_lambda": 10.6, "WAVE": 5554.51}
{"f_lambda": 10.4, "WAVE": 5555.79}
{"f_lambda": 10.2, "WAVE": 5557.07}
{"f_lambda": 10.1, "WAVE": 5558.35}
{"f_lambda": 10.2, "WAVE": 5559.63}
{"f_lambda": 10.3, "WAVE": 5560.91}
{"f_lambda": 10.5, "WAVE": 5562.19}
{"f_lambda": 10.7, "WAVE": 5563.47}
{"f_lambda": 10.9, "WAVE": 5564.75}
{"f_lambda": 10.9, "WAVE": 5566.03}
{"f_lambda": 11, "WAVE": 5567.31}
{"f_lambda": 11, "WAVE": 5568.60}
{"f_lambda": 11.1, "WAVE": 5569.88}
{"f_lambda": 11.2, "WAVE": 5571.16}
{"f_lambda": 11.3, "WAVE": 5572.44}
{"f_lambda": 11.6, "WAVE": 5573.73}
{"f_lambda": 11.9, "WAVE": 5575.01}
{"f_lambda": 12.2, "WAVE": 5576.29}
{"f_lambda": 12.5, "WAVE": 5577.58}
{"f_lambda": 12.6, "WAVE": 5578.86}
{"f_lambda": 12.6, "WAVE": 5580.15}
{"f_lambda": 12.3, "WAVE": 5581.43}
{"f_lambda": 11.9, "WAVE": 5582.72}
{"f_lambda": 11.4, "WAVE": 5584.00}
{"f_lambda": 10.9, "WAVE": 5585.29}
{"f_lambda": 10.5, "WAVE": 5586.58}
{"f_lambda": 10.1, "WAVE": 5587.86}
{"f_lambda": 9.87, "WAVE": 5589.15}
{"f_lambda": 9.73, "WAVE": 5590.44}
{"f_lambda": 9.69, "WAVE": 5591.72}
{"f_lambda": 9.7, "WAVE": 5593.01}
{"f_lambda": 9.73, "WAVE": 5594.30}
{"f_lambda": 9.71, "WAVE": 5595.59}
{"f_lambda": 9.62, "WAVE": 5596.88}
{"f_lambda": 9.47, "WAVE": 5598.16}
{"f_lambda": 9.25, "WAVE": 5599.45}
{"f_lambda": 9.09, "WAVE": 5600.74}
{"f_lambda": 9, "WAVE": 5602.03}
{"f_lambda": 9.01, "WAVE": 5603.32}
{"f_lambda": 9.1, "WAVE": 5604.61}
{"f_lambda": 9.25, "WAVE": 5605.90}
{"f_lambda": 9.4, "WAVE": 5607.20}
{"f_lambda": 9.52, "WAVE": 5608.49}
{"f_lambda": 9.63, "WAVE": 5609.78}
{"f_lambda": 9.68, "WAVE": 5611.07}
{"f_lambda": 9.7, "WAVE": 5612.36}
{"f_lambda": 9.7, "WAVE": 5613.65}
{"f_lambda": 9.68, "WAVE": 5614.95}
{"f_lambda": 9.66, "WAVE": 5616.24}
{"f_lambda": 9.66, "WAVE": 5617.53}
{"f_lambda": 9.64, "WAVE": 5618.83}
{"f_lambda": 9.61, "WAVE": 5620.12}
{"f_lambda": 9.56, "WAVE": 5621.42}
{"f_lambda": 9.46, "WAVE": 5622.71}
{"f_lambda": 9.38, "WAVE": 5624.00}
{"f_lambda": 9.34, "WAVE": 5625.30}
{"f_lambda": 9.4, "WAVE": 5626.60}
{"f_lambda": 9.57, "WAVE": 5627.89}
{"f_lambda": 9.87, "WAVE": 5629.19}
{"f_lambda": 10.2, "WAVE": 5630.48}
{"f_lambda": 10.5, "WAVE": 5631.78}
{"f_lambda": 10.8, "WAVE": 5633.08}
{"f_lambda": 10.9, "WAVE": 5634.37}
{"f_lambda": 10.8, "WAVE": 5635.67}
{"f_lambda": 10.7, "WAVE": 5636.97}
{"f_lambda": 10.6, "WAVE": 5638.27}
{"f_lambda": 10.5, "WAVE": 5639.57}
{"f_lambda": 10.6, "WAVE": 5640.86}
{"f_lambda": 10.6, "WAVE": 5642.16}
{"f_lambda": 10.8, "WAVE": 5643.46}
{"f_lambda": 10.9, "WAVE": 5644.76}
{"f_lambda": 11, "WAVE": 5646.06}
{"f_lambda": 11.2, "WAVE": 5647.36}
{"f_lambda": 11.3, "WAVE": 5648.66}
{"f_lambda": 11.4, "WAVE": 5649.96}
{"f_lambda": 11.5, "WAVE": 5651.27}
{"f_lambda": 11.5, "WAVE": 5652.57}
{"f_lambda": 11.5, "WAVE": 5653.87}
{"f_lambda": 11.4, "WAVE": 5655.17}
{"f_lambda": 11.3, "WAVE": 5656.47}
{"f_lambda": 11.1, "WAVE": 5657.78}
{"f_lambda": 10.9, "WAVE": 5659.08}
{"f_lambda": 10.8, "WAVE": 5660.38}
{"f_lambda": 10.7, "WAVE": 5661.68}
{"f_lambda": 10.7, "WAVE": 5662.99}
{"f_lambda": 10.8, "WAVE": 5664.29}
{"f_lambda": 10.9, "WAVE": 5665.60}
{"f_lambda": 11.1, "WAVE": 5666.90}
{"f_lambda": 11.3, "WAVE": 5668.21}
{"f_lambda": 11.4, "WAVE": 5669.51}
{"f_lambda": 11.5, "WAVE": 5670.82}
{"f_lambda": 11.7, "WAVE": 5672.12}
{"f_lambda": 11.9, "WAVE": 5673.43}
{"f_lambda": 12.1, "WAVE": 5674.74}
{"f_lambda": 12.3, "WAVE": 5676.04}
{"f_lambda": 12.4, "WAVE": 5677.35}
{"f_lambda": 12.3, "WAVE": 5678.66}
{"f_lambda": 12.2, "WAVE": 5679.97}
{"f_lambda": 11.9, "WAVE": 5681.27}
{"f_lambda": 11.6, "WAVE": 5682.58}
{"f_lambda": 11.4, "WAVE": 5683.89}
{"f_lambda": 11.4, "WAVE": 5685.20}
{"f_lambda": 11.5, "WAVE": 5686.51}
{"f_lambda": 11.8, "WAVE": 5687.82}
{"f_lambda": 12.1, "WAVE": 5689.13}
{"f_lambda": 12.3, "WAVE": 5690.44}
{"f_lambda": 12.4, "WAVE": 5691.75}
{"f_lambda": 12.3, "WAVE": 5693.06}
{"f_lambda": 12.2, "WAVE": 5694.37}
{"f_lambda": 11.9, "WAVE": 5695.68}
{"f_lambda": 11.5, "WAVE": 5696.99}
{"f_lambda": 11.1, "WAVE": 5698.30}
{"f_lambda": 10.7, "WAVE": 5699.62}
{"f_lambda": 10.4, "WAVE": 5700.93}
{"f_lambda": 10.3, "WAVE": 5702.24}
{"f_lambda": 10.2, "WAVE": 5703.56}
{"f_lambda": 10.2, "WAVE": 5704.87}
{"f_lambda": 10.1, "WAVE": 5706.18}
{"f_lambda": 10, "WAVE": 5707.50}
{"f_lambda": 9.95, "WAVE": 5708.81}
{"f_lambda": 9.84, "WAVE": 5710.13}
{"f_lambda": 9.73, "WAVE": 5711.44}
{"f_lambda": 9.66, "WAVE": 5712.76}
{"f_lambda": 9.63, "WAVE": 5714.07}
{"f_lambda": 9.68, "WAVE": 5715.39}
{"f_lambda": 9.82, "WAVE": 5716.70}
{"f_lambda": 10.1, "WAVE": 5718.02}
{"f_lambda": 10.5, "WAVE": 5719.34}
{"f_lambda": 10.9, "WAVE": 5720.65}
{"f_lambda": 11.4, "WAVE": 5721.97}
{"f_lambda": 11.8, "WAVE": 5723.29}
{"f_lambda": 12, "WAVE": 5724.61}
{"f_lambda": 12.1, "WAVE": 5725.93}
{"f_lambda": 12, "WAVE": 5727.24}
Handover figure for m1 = -1.1 angstroms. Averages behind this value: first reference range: 10.8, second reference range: 9.67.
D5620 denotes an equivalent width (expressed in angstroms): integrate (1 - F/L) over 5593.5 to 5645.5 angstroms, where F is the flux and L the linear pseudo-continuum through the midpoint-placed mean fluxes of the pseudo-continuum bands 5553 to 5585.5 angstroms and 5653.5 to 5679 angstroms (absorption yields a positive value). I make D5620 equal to 6.7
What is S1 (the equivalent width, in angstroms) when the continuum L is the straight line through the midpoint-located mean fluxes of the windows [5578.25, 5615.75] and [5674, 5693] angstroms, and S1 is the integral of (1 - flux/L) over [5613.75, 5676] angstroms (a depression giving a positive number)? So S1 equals 2.53 angstroms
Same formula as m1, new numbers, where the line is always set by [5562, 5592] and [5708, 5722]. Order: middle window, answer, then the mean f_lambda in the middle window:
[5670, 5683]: -2.0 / 12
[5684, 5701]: -2.4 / 11.7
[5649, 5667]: -1.0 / 11.1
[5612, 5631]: 2.1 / 9.62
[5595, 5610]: 2.3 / 9.33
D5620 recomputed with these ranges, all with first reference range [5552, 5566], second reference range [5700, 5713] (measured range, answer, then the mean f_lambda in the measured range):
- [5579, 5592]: -0.7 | 11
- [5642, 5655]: -1.2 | 11.2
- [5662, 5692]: -4.5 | 11.7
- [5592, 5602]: 0.9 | 9.48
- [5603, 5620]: 1.4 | 9.52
